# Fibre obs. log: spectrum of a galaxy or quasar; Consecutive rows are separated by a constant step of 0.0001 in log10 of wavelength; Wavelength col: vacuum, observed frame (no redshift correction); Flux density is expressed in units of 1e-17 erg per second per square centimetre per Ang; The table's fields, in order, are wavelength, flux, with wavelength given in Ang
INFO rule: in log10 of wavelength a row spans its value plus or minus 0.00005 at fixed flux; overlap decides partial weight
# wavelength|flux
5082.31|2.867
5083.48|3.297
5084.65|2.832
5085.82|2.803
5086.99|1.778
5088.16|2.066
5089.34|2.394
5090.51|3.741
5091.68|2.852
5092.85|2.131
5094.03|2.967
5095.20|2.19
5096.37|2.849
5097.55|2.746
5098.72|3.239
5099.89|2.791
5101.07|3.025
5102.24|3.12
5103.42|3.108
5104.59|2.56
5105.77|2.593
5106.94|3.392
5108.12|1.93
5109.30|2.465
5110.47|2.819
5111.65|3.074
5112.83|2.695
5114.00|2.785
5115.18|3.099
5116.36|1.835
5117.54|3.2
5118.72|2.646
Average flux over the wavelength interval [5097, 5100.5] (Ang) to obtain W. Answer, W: 2.93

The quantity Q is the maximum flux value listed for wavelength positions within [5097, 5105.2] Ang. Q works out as 3.239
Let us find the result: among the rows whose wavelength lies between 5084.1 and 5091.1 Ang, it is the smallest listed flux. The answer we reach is 1.778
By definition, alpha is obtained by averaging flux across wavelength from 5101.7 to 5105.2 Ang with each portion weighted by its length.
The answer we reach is 2.92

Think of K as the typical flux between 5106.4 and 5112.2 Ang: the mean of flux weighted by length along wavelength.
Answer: 2.73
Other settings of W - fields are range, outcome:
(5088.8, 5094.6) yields 2.82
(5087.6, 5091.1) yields 2.74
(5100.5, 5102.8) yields 3.08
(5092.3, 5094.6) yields 2.54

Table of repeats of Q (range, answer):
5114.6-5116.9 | 3.099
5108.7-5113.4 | 3.074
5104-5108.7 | 3.392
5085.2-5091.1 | 3.741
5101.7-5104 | 3.12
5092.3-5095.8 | 2.967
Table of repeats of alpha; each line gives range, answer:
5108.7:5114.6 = 2.77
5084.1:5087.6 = 2.47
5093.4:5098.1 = 2.68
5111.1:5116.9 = 2.7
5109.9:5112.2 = 2.94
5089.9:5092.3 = 3.28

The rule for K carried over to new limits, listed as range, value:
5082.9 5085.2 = 3.07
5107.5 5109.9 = 2.22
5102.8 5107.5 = 2.91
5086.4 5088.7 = 1.92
